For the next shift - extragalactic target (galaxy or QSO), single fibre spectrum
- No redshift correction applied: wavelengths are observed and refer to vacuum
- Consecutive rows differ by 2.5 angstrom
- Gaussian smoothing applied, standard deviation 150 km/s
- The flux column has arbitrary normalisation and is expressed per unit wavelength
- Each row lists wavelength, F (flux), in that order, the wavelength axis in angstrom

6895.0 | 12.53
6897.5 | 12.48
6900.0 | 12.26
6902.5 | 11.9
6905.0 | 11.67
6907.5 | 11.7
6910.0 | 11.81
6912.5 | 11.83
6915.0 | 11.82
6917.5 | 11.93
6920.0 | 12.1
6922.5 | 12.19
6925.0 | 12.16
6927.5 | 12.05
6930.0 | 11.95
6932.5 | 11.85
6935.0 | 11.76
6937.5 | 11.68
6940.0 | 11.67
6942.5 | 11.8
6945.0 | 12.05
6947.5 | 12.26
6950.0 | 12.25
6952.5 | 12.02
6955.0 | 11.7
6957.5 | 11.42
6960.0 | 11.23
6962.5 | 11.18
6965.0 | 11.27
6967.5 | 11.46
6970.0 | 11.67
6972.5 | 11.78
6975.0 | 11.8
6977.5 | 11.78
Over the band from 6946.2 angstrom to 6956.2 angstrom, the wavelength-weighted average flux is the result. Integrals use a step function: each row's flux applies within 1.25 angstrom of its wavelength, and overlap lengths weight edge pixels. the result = 12.1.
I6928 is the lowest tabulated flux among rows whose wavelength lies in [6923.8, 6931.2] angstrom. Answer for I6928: 11.95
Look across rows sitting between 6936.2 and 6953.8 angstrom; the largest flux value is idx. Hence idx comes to 12.26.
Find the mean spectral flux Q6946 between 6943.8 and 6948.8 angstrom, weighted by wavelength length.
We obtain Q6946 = 12.2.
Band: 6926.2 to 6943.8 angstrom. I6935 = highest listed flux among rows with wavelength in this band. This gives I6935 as 12.05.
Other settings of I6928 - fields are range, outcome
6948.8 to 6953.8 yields 12.02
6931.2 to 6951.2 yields 11.67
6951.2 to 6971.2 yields 11.18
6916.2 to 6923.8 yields 11.93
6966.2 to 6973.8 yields 11.46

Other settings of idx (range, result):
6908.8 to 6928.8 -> 12.19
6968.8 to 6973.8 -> 11.78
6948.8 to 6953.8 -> 12.25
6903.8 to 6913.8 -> 11.83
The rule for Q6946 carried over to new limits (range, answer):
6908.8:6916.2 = 11.8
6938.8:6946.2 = 11.8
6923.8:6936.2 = 12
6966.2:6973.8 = 11.6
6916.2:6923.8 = 12.1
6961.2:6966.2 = 11.2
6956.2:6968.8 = 11.3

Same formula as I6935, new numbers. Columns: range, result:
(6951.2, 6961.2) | 12.02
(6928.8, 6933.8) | 11.95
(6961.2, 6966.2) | 11.27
